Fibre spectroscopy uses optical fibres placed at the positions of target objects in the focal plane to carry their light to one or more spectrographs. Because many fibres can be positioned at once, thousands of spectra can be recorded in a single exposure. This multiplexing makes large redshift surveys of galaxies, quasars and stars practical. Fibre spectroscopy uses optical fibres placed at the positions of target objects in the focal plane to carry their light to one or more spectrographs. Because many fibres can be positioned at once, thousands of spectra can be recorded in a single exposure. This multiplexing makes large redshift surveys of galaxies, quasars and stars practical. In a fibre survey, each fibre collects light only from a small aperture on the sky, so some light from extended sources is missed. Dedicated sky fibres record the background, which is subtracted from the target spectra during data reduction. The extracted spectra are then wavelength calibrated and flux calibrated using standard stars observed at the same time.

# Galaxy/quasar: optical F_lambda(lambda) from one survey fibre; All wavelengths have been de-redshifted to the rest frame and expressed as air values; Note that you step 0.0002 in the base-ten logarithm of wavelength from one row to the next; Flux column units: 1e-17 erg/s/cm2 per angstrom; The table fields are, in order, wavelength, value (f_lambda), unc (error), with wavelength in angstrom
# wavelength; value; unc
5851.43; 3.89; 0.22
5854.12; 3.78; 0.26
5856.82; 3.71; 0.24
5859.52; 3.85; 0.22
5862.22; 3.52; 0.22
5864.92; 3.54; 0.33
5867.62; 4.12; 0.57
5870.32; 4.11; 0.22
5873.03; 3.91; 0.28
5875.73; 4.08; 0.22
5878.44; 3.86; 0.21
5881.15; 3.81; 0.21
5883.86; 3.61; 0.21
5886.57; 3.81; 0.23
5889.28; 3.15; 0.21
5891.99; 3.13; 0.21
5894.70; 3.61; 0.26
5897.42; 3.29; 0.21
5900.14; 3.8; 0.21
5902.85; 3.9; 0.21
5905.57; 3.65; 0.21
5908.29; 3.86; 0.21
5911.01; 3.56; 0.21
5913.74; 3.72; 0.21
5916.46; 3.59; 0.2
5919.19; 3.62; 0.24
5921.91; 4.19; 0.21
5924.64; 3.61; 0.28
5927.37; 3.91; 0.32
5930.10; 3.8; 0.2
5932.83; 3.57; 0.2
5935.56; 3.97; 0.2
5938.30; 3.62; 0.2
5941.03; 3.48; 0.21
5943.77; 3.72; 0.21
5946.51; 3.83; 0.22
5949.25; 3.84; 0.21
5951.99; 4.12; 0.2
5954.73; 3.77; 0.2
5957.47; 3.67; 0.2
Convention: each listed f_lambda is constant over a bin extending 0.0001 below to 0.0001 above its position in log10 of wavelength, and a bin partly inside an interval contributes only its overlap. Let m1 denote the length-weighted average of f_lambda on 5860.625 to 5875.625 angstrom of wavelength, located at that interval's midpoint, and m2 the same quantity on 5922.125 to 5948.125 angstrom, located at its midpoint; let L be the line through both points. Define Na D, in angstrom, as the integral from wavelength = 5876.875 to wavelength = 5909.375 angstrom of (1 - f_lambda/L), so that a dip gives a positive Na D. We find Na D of 1.6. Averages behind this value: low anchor 3.86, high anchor 3.74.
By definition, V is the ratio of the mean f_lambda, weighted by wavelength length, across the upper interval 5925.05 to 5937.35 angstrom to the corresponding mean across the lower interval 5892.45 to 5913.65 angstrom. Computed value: 1.0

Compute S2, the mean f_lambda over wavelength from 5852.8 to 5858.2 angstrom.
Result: 3.74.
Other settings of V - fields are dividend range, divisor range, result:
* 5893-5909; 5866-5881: 0.92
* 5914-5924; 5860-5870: 1.00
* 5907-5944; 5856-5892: 0.99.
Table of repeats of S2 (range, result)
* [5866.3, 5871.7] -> 4.11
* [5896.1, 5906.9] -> 3.66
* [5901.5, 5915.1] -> 3.74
